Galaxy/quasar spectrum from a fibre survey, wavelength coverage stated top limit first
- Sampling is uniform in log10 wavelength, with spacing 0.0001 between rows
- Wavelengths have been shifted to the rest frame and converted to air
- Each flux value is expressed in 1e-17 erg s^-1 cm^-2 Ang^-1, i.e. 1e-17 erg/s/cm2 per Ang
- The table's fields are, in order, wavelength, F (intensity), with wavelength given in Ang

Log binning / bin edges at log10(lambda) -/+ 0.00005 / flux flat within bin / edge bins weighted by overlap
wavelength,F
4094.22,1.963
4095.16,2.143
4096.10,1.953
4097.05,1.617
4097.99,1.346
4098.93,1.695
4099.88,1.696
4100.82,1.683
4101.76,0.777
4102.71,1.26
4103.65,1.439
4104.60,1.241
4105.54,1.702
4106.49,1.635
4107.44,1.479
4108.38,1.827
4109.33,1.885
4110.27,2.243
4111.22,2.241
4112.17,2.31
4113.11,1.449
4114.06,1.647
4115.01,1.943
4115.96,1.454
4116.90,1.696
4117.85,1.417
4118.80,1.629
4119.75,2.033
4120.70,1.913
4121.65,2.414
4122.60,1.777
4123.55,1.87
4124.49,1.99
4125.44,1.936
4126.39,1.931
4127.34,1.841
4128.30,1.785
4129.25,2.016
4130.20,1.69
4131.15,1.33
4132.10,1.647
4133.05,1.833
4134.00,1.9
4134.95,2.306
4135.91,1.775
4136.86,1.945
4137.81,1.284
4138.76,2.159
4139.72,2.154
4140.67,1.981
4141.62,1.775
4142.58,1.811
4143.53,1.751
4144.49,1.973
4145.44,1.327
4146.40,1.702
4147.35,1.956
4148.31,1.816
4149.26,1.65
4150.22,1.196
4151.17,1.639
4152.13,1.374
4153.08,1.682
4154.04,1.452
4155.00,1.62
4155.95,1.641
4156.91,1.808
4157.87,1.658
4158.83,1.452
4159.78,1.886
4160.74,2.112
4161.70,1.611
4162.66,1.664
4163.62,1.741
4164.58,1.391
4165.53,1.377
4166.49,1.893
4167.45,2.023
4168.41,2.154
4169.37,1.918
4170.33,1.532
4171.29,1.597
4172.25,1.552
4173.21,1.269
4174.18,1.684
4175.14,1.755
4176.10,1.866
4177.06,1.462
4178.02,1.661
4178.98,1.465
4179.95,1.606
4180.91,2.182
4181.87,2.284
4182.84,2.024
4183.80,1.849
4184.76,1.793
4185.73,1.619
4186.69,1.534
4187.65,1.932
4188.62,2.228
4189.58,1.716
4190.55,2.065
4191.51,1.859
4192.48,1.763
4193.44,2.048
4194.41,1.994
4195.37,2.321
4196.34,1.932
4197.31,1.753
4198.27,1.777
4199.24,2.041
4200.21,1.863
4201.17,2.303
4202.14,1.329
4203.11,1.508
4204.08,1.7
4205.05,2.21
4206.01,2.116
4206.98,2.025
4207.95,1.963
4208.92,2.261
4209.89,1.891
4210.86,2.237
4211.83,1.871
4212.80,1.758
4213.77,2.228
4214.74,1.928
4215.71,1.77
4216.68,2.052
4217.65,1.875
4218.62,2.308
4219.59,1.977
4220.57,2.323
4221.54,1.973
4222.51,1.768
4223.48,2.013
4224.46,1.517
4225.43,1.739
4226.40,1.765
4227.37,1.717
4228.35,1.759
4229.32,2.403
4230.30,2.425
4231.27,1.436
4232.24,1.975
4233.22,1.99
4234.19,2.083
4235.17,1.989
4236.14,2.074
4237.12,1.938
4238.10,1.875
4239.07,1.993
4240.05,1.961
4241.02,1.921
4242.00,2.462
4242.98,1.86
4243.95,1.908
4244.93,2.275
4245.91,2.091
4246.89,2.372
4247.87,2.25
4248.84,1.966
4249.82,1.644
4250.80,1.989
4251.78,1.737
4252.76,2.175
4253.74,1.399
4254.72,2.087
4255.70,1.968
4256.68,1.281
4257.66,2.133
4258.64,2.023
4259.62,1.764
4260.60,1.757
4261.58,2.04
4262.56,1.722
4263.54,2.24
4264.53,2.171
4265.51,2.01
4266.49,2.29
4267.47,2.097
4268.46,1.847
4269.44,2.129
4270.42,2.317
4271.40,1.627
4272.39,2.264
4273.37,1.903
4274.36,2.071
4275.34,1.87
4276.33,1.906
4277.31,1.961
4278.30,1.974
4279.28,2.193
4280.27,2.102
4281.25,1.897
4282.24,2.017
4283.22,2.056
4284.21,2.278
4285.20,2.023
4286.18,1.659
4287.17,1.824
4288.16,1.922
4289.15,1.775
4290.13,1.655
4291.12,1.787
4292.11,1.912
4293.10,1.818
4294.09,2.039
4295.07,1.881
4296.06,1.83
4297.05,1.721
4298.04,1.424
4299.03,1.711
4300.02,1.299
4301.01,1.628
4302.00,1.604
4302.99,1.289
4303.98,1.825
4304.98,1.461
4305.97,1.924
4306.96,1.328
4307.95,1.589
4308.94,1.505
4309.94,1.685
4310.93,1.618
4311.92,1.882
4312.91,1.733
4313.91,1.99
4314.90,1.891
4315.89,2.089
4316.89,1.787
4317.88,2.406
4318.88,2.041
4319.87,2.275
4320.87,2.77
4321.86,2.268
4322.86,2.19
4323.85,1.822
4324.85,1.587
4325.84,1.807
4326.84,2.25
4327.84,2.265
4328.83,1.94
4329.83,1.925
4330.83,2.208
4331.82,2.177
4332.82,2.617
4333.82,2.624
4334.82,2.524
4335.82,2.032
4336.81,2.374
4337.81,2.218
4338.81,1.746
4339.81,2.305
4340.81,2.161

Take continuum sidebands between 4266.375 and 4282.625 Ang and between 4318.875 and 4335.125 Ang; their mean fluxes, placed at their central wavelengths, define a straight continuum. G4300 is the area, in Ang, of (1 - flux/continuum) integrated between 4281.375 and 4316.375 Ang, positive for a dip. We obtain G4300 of 5.61 Ang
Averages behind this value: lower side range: 2.02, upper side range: 2.19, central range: 1.76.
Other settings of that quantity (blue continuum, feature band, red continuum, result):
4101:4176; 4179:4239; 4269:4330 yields -4.4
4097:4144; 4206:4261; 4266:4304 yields -3.5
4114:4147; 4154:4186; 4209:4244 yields 2.6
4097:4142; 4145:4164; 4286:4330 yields 1.4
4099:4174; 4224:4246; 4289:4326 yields -2.3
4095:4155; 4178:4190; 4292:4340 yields -0.3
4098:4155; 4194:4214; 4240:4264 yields -0.8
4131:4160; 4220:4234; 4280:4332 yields -0.9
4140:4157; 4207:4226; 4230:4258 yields -0.9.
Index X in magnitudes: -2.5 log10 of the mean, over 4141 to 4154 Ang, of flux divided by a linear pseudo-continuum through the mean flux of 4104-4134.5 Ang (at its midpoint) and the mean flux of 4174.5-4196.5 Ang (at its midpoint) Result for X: 0.10 mag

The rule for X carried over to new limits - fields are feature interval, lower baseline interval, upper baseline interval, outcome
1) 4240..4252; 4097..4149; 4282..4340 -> -0.10 mag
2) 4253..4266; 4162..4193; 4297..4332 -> -0.04 mag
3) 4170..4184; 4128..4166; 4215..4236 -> 0.06 mag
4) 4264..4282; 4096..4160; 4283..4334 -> -0.10 mag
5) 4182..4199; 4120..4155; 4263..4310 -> -0.05 mag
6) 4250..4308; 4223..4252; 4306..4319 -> 0.01 mag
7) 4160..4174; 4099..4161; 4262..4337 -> 0.05 mag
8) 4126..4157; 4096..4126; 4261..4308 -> 0.00 mag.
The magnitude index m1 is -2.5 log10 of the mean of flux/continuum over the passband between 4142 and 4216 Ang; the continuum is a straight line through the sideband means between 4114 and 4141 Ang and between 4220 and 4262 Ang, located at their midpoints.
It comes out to 0.05 mag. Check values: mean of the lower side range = 1.84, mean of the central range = 1.8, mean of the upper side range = 1.95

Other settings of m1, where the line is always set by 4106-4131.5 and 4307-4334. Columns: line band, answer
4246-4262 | 0.02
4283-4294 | 0.06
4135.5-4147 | 0.03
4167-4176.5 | 0.09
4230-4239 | -0.02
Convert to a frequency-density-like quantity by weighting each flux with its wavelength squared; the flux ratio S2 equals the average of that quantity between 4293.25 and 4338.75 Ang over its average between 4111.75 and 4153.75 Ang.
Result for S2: 1.2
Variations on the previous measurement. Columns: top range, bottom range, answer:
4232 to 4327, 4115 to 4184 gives 1.16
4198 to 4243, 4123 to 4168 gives 1.16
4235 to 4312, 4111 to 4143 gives 1.10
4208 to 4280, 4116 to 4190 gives 1.17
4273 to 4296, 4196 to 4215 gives 1.04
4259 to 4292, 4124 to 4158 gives 1.20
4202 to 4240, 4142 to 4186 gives 1.17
